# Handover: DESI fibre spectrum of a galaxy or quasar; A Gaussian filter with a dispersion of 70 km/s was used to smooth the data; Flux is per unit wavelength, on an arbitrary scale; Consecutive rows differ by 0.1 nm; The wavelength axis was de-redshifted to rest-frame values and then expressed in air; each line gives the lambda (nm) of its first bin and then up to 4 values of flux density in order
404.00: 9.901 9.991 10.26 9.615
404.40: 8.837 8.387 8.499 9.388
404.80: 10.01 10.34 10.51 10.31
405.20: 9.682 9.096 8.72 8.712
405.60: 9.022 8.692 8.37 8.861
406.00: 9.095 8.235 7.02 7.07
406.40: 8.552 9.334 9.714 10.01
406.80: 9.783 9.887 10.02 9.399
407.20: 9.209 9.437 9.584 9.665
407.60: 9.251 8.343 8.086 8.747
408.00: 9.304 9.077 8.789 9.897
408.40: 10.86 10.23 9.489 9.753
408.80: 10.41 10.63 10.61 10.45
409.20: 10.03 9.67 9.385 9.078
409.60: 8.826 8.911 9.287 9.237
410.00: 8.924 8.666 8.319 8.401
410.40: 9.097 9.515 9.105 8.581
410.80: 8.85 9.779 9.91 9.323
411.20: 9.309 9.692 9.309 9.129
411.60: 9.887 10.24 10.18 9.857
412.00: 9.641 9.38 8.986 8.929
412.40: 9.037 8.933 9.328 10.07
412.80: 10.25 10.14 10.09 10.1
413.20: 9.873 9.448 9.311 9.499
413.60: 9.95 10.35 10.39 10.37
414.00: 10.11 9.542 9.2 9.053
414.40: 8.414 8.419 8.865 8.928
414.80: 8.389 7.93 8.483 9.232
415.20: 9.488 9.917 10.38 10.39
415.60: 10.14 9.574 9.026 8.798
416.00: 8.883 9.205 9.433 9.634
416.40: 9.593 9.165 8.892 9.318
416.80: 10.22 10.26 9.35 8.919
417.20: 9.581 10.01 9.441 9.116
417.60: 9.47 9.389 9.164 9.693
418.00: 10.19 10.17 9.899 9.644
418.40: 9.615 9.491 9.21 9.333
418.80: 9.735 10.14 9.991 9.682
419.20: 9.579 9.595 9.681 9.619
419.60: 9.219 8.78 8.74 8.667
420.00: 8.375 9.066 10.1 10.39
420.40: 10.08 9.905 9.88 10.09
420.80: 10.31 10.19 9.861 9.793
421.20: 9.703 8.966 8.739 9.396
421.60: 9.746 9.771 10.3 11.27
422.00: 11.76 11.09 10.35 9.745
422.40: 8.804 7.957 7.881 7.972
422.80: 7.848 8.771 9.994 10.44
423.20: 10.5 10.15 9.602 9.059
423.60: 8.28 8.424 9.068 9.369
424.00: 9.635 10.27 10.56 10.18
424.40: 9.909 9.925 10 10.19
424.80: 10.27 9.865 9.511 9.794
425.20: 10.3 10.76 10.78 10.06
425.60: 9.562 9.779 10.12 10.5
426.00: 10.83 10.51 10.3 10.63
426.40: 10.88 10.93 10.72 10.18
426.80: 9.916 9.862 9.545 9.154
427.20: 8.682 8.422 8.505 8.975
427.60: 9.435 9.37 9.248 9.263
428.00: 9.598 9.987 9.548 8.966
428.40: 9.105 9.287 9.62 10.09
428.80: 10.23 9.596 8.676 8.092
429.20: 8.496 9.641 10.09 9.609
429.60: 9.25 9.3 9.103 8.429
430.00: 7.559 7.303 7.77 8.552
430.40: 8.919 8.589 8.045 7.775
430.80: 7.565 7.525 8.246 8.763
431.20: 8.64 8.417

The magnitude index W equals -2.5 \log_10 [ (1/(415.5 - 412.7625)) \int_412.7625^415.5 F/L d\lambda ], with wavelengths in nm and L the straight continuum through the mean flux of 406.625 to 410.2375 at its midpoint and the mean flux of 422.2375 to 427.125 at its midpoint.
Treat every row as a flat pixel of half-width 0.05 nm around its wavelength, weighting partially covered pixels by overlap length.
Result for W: 0.01 mag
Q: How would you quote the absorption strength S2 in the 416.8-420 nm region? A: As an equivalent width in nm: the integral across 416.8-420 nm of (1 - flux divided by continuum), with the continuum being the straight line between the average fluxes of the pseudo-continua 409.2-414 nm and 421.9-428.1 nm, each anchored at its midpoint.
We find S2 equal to 0.03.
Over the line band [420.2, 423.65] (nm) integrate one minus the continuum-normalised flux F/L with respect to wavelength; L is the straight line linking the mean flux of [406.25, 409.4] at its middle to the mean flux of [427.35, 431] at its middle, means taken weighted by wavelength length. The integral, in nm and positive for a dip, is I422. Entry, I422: -0.21 nm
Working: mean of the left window 9.52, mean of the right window 8.91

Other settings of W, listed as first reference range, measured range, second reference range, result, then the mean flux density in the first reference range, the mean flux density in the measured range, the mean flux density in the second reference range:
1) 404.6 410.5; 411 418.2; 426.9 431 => -0.038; 9.3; 9.5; 8.93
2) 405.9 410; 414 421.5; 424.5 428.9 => 0.017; 9.35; 9.45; 9.84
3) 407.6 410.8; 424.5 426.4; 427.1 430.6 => -0.128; 9.34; 10.2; 9.03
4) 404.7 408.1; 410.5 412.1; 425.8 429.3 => -0.029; 9.16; 9.51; 9.63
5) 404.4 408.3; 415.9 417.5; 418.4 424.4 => 0.001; 9.12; 9.43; 9.58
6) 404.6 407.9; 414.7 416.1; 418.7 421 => 0.024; 9.15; 9.26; 9.63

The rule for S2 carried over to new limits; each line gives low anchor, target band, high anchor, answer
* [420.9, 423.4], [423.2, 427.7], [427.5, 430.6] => -0.24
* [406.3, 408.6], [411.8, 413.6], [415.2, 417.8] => -0.03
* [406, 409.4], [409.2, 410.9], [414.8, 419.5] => 0.07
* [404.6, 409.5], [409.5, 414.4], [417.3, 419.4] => 0.02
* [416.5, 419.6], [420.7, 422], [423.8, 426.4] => -0.01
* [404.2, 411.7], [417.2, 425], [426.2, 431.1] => -0.36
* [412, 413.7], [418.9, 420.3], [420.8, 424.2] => 0.03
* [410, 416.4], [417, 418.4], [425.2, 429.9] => -0.01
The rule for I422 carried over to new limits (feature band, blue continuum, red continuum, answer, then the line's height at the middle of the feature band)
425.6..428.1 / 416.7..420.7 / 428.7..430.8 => -0.23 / 8.97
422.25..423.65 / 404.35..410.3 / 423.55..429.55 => 0.08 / 9.64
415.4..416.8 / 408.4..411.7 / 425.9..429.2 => 0.01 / 9.52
